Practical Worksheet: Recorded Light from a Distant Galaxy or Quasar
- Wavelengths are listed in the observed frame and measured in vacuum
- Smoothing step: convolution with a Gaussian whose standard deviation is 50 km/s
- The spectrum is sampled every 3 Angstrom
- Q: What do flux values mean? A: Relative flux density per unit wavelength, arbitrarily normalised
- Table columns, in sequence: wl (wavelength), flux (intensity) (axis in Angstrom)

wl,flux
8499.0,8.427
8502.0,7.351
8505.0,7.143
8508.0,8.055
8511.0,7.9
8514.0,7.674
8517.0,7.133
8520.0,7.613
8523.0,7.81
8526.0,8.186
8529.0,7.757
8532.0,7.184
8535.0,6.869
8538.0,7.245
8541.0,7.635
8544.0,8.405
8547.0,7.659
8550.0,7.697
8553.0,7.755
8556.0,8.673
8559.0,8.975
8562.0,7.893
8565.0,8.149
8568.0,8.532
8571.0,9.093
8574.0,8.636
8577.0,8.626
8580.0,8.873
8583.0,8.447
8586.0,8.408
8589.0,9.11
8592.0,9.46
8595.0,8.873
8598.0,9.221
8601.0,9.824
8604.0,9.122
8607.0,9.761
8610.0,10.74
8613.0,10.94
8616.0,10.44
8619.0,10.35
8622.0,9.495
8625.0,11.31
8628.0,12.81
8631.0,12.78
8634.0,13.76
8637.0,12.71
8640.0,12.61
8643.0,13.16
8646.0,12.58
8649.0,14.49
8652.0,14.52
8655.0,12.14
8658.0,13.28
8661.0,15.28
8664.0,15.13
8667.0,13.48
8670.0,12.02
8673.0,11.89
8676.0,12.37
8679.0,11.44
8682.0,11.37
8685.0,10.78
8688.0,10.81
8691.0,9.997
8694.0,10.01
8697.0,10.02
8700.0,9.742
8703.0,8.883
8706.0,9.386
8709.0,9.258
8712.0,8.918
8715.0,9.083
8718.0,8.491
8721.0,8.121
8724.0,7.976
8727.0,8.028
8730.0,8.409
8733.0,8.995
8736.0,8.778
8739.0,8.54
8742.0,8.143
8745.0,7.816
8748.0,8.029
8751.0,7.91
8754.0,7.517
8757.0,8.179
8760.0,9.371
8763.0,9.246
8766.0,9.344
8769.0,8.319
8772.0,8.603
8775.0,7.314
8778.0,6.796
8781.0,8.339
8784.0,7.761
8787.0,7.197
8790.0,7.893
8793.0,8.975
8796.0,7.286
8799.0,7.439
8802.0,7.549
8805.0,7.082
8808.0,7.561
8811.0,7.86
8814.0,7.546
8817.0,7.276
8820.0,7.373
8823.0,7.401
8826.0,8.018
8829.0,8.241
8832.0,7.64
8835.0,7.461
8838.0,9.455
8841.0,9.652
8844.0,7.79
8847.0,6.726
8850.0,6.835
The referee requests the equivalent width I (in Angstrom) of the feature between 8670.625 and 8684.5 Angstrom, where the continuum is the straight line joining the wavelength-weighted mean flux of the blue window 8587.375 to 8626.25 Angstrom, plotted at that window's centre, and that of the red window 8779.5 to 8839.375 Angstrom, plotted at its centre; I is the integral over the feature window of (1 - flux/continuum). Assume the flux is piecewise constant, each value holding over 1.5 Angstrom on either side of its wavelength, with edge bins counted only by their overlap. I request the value -3.9 Angstrom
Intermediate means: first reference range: 9.88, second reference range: 7.76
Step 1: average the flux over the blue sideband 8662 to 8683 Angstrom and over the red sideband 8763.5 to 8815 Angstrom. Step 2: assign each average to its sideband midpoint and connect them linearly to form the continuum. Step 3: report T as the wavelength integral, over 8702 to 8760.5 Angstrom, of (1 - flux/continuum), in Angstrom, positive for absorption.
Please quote 9.9 Angstrom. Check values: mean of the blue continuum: 12.6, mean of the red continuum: 7.85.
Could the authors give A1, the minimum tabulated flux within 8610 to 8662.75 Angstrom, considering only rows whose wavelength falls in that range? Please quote 9.495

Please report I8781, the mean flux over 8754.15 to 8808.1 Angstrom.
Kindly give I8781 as 8.01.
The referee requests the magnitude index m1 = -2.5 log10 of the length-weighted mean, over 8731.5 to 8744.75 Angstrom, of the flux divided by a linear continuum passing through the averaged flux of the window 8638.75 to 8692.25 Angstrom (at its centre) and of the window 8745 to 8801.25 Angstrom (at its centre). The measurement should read 0.12 mag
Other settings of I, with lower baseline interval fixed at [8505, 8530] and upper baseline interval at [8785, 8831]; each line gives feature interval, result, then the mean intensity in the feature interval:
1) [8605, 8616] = -3.9 Angstrom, 10.4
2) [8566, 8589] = -2.9 Angstrom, 8.68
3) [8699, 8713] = -2.8 Angstrom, 9.23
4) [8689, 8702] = -3.8 Angstrom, 9.93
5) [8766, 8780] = -0.5 Angstrom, 7.95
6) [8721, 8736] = -1.4 Angstrom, 8.37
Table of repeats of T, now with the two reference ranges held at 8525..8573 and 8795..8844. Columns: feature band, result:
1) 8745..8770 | -1.9 Angstrom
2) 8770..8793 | 0.1 Angstrom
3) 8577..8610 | -5.0 Angstrom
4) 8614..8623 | -2.5 Angstrom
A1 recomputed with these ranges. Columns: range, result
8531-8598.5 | 6.869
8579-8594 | 8.408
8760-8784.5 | 6.796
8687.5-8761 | 7.517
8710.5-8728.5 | 7.976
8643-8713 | 8.883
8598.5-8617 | 9.122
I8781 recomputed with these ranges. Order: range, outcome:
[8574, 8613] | 9.25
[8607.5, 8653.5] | 12.1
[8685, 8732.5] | 9.19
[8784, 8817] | 7.63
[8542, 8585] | 8.38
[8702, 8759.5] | 8.46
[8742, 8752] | 7.95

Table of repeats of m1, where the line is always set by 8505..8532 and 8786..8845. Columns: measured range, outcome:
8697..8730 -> -0.14 mag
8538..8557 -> -0.03 mag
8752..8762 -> -0.08 mag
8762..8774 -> -0.13 mag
